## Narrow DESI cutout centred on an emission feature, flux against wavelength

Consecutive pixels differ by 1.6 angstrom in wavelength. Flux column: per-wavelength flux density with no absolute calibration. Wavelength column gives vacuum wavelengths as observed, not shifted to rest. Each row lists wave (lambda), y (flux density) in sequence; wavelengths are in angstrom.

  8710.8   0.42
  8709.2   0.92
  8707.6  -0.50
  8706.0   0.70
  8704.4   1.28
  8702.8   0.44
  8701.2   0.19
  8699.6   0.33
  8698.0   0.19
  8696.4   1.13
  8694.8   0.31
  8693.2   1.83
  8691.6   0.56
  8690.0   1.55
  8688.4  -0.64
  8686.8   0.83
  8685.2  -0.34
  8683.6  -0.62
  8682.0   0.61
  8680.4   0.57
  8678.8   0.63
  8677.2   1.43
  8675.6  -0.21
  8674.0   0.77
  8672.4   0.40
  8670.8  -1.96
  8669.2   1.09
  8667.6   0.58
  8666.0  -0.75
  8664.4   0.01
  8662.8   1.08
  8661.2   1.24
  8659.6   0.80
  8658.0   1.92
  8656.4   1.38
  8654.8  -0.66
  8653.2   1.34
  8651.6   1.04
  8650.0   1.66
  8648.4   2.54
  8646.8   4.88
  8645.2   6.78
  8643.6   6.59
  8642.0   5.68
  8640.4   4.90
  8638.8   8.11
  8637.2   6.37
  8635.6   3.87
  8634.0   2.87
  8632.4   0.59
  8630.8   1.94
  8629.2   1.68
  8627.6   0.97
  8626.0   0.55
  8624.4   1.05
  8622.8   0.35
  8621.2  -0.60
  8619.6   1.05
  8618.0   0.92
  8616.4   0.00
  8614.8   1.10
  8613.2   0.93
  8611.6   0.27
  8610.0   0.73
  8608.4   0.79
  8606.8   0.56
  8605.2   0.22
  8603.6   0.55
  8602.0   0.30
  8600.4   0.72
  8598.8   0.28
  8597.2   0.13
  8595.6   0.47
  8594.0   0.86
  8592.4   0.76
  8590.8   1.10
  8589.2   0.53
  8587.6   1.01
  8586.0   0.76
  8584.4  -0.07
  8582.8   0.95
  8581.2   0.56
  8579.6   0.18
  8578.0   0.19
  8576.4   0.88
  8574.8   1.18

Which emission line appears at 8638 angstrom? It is [O II] 3727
